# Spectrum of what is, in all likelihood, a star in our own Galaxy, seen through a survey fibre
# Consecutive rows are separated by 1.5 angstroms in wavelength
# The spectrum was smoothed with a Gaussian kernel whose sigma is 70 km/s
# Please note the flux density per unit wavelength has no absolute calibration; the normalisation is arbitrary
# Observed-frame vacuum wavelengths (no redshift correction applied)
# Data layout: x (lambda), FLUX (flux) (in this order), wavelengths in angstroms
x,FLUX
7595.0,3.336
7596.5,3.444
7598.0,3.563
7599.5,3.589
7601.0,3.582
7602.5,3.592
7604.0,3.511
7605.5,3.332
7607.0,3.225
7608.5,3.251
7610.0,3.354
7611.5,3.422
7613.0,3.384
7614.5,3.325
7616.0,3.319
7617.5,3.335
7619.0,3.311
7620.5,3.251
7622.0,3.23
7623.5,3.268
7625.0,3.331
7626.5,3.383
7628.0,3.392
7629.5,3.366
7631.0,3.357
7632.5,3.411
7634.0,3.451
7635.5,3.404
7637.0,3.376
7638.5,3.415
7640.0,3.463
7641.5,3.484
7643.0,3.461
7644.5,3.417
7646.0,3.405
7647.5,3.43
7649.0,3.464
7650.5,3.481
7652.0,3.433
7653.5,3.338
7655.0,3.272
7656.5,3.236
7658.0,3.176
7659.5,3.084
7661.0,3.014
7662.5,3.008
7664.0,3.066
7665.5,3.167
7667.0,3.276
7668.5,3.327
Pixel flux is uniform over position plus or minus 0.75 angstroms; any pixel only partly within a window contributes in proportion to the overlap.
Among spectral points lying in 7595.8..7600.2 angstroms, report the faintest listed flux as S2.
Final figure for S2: 3.444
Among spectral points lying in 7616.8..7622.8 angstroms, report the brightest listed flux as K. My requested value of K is 3.335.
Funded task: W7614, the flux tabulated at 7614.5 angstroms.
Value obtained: 3.325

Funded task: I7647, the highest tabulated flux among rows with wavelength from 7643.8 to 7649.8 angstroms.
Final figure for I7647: 3.464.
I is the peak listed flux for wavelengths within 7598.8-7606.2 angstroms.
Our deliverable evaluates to 3.592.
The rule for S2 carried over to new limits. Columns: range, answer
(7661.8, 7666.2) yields 3.008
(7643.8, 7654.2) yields 3.338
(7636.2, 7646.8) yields 3.376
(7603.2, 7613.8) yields 3.225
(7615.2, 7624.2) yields 3.23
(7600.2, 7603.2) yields 3.582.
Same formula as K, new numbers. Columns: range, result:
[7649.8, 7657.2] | 3.481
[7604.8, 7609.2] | 3.332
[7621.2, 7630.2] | 3.392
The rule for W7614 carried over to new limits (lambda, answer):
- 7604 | 3.511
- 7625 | 3.331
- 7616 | 3.319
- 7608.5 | 3.251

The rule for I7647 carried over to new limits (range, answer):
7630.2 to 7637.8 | 3.451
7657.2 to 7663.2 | 3.176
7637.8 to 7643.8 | 3.484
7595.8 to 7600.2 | 3.589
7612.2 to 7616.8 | 3.384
